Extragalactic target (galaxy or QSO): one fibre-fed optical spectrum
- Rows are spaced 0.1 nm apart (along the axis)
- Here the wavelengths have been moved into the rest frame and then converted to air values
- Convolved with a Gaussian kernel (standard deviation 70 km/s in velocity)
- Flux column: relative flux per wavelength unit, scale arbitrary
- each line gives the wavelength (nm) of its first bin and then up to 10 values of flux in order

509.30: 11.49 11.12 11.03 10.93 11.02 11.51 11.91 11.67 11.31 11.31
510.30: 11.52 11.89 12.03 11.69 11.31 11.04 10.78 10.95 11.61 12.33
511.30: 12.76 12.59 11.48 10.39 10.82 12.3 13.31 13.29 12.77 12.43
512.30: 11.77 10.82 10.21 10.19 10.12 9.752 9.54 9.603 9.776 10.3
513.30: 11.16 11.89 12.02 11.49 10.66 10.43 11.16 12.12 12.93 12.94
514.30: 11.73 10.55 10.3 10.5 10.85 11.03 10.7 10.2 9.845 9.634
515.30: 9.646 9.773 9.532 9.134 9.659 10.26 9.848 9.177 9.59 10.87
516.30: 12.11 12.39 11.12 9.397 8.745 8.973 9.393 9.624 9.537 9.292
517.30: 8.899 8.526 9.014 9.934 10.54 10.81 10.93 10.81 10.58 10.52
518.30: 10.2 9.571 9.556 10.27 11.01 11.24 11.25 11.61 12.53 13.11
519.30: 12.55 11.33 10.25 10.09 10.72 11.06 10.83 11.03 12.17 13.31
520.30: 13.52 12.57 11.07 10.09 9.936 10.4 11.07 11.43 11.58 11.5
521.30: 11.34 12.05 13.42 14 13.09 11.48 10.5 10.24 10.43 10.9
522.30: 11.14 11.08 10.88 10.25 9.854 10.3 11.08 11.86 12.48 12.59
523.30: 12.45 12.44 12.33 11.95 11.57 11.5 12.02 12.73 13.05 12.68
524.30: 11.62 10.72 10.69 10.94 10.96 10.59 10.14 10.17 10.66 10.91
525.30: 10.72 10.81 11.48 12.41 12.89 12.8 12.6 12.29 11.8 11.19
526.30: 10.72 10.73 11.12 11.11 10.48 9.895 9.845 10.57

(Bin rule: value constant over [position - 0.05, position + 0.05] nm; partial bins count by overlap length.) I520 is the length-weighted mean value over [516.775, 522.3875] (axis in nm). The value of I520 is 11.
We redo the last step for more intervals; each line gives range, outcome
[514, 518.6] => 10.2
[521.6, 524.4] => 11.6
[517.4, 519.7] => 10.8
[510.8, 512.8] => 11.6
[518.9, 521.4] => 11.5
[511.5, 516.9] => 10.7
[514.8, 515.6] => 9.93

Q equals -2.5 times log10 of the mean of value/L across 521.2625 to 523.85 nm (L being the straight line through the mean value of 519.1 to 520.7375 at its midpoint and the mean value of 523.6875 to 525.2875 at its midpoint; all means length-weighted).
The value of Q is -0.02 mag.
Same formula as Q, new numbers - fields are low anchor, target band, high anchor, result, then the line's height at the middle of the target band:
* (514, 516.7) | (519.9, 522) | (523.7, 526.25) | -0.058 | 11.1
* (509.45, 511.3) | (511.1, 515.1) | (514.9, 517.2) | -0.051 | 10.7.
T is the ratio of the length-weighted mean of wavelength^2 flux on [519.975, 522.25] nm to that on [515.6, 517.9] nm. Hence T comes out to 1.19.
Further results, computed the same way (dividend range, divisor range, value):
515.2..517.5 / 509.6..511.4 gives 0.86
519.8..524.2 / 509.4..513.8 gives 1.07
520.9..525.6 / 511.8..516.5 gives 1.09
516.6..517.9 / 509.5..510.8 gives 0.85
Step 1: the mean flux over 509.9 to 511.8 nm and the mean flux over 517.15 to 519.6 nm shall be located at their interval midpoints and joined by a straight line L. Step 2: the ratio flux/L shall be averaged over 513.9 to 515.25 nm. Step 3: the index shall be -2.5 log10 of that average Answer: 0.00 mag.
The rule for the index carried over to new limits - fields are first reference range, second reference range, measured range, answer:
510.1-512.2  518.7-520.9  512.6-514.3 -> 0.069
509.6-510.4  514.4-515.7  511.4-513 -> -0.039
